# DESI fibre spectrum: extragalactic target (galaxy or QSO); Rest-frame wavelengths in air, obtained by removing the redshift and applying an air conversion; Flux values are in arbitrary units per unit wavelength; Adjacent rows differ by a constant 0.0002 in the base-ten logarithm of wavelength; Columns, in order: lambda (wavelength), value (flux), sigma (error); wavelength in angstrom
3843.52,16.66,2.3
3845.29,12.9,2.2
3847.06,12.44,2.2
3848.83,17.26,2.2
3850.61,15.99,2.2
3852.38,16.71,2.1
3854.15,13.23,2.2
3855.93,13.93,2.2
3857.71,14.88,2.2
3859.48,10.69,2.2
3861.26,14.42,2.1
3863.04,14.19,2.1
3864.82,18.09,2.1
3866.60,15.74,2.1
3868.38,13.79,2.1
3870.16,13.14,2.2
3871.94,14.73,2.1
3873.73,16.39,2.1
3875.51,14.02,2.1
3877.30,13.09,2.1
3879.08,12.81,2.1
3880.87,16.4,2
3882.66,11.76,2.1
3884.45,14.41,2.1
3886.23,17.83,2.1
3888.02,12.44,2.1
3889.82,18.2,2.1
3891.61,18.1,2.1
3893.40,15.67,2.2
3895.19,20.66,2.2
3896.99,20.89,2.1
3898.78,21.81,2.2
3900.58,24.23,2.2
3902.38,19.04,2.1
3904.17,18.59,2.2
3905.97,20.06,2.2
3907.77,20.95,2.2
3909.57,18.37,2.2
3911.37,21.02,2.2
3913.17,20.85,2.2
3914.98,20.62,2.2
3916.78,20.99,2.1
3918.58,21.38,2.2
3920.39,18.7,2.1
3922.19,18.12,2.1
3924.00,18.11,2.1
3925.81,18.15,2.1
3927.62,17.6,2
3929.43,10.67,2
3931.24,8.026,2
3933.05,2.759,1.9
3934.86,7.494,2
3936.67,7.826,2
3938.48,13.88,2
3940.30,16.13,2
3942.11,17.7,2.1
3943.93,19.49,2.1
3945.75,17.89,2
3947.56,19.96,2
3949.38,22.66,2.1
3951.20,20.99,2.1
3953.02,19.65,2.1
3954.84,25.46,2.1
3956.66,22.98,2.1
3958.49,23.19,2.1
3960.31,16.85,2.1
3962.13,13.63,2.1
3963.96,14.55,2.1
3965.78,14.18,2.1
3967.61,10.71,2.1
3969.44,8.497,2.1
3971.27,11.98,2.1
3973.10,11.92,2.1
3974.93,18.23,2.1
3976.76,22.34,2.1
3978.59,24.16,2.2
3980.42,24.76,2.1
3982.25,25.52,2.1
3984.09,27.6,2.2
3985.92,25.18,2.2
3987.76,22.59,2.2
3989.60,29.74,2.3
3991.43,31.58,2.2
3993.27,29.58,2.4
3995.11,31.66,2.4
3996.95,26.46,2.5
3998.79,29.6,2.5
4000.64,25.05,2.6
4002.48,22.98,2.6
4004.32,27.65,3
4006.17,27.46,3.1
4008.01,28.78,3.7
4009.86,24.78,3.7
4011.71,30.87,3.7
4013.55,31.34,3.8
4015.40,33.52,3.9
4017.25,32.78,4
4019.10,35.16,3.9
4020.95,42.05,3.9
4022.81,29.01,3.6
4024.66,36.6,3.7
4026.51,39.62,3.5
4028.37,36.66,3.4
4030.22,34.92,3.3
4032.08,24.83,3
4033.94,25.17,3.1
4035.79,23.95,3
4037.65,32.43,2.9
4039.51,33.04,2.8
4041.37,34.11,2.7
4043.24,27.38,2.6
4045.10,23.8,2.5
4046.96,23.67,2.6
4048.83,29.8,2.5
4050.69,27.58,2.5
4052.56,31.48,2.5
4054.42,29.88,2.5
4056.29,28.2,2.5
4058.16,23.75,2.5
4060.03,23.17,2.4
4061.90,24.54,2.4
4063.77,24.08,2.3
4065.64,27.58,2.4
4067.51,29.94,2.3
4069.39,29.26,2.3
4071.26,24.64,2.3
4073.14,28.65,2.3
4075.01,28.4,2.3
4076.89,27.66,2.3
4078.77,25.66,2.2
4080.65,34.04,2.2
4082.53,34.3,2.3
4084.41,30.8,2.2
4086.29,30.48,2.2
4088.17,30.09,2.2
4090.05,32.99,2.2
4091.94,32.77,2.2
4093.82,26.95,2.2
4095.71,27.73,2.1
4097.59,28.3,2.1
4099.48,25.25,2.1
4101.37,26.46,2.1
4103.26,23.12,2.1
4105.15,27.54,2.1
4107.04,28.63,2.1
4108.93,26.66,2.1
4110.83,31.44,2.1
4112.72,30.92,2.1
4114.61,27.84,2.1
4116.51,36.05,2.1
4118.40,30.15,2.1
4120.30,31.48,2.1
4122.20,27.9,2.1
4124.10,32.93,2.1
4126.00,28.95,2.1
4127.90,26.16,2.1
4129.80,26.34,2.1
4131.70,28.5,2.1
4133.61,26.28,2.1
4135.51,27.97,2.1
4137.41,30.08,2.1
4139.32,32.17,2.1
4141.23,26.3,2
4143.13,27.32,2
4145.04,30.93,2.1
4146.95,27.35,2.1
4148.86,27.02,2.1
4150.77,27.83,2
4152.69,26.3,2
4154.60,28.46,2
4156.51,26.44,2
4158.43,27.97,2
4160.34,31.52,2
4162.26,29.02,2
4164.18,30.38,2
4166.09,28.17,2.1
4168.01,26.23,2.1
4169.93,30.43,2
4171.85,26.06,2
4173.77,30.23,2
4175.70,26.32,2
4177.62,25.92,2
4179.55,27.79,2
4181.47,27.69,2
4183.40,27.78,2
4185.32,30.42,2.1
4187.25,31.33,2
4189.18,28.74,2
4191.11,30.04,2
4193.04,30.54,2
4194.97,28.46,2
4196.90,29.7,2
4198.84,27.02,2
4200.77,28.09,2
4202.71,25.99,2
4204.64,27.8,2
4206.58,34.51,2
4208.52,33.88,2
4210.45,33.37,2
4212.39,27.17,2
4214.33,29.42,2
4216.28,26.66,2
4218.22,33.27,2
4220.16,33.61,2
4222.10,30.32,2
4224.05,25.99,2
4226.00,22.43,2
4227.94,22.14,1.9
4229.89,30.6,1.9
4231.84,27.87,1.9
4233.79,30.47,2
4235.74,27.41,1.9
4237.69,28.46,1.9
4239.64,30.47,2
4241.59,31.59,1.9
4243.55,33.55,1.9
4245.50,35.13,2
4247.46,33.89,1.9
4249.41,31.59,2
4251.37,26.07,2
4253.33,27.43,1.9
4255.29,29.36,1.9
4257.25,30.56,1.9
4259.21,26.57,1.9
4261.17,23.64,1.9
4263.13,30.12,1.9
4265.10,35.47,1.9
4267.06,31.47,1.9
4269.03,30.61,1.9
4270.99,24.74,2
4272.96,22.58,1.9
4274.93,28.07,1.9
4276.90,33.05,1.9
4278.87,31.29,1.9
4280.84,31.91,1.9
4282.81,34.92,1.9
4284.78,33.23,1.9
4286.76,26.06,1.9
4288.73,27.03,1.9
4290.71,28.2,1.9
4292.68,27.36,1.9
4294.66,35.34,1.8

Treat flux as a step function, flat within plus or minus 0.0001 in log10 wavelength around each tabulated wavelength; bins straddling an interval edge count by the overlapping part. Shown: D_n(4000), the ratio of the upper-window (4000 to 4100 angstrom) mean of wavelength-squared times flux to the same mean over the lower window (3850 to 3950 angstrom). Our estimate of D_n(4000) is 1.9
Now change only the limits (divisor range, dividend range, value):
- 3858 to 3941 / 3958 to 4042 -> 1.72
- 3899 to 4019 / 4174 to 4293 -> 1.60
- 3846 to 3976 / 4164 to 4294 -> 2.09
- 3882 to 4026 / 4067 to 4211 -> 1.49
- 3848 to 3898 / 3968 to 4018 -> 1.75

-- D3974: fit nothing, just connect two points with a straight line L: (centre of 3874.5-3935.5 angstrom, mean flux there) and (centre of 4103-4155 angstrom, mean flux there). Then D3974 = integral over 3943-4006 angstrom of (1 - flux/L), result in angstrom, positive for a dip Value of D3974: -3.5 angstrom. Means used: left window 16.9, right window 28.7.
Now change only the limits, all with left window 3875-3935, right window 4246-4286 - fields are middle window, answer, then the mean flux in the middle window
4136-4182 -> -3.89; 28.2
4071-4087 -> -4.39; 29.6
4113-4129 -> -3.55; 30.2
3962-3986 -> 1.89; 18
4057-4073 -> -2.34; 26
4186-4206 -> -1.12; 28.9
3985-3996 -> -4.56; 28.4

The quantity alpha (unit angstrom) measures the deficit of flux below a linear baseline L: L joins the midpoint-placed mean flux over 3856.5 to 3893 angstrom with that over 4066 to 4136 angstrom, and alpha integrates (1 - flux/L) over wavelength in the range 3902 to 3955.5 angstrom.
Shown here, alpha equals 2.0 angstrom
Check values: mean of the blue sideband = 14.8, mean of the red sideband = 29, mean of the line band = 17.4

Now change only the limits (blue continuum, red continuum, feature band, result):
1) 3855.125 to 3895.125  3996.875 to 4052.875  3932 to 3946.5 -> 5.90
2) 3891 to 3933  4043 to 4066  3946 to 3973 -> 4.73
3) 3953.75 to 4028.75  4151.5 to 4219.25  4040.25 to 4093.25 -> -3.35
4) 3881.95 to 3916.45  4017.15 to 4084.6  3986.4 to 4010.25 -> -1.56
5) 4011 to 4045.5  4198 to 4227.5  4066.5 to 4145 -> 4.69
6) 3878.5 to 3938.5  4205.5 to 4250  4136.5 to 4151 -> -1.11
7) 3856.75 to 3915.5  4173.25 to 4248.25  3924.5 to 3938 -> 5.72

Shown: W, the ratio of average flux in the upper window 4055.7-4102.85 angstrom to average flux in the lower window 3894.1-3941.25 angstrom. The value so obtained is 1.64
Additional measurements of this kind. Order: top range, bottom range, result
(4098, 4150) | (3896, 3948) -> 1.66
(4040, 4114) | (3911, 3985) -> 1.62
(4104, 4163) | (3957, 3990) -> 1.51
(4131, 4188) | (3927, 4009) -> 1.42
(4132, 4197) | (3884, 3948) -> 1.66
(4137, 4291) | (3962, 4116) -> 1.06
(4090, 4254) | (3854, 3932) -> 1.72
